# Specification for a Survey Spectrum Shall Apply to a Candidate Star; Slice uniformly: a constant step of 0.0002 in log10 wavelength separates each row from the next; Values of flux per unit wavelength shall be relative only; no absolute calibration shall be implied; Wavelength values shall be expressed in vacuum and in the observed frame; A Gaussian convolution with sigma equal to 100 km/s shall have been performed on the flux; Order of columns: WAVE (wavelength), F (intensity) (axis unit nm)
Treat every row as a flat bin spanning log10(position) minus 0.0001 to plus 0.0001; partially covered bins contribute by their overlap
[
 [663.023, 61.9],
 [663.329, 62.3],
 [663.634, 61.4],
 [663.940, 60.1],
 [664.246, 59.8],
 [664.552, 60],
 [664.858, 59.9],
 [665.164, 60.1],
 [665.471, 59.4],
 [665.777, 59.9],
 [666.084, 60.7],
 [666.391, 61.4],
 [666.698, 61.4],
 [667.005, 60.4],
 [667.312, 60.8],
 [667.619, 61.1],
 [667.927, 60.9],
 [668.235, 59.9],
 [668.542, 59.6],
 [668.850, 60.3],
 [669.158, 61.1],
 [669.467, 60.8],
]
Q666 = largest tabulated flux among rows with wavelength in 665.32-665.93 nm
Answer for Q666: 59.9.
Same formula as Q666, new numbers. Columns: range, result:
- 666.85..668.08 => 61.1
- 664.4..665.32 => 60.1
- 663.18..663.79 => 62.3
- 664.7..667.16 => 61.4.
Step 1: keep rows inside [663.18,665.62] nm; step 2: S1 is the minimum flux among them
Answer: 59.4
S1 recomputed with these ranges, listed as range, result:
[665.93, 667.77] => 60.4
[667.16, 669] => 59.6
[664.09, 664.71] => 59.8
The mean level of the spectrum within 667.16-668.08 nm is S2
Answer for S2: 60.9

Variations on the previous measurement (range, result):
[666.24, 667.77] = 61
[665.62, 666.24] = 60.3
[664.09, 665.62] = 59.8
